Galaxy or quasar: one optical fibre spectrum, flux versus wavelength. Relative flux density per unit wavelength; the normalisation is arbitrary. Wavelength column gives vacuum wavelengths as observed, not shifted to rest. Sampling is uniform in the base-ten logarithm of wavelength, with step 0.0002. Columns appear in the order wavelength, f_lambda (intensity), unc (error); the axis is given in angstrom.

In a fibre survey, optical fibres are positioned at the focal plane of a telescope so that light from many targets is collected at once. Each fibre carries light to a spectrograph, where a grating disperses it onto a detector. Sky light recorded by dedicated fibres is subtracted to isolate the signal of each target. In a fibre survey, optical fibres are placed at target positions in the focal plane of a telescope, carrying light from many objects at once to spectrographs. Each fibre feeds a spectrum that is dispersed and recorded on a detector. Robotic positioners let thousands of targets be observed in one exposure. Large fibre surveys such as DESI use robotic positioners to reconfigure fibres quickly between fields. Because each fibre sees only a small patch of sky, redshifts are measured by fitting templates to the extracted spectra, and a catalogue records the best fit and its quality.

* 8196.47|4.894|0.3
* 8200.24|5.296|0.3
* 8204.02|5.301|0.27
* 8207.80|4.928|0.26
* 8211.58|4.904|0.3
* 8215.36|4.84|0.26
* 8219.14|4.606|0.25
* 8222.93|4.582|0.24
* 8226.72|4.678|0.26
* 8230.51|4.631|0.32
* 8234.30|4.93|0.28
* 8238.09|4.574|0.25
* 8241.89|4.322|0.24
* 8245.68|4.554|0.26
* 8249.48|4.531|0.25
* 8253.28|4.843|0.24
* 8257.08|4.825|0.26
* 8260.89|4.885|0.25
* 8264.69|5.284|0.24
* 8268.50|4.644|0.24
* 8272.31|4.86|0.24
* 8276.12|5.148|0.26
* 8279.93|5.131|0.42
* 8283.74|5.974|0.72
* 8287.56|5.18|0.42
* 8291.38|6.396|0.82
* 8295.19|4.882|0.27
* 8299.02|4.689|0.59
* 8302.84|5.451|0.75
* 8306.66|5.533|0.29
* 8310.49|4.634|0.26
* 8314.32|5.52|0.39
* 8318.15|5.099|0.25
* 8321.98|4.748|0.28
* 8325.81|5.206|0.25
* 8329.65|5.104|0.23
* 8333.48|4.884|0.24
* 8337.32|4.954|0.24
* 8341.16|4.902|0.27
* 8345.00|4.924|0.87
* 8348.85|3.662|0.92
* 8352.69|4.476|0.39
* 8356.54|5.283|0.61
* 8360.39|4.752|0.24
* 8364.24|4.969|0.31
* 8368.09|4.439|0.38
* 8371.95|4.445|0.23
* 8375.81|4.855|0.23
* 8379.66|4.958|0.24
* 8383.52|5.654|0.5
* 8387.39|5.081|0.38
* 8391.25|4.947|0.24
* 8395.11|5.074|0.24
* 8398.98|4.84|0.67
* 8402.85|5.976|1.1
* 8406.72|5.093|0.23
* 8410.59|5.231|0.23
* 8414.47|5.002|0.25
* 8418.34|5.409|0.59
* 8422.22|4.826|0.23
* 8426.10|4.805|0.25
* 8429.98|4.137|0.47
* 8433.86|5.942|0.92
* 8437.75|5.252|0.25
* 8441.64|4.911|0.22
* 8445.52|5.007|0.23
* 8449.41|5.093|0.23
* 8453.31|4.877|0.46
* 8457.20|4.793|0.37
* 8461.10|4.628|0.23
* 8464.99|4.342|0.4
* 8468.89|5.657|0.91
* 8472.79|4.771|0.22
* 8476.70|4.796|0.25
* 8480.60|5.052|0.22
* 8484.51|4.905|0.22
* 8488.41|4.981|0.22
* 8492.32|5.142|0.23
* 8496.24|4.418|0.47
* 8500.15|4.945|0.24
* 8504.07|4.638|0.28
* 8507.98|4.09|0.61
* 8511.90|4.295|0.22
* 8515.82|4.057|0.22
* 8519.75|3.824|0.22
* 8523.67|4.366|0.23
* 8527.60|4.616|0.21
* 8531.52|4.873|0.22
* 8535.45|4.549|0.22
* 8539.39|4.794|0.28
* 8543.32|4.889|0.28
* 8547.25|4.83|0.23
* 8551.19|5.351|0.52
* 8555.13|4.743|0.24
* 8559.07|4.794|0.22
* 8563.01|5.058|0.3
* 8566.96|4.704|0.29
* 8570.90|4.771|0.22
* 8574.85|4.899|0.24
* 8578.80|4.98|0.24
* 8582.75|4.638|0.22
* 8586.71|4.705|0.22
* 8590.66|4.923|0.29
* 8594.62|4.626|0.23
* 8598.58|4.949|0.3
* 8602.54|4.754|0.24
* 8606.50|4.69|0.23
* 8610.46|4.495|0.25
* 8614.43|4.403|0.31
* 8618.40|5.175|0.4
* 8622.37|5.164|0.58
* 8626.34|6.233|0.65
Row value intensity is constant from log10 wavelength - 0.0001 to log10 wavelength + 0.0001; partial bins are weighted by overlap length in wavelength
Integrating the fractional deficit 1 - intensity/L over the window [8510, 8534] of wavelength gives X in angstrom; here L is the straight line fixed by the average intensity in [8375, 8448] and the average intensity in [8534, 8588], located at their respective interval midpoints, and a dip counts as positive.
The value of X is 2.8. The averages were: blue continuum 5.11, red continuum 4.84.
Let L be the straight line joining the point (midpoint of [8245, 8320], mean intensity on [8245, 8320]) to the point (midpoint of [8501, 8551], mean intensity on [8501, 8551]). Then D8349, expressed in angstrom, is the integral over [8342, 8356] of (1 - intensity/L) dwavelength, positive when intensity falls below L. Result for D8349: 1.3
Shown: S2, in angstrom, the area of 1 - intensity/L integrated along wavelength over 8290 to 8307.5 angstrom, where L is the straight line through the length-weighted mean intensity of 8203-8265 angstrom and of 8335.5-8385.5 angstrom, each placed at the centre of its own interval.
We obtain -2.1 angstrom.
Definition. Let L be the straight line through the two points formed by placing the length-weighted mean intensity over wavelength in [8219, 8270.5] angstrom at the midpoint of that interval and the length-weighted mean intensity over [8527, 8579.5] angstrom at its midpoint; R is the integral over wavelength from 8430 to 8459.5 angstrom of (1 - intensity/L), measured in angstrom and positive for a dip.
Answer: -1.56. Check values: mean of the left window 4.71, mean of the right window 4.85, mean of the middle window 5.05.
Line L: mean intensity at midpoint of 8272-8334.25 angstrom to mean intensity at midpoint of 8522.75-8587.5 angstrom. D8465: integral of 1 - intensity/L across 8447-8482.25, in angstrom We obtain 0.5 angstrom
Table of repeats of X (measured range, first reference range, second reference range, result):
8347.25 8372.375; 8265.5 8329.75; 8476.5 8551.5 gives 2.2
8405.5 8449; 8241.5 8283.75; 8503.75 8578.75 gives -2.8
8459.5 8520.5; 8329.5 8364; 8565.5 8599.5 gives 1.4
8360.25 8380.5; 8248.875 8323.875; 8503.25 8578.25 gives 1.0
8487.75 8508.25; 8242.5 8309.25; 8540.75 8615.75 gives 0.6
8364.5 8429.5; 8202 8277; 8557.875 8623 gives -3.0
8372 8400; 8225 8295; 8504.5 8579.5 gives -1.2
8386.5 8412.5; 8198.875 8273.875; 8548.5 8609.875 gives -2.0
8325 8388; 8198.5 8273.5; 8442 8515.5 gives -0.7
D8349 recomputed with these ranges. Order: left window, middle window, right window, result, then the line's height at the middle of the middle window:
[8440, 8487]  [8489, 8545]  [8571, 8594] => 3.7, 4.86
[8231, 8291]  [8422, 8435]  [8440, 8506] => 0.0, 4.89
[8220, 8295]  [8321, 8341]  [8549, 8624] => -0.3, 4.92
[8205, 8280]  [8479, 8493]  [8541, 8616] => -0.6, 4.8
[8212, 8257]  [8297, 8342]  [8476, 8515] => -3.7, 4.68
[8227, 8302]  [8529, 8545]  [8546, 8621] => 0.2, 4.84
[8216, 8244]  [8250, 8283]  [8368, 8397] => -1.8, 4.71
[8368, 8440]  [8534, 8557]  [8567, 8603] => 0.0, 4.86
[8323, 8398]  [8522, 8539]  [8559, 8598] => 0.7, 4.83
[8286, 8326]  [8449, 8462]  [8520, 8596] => 0.3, 4.95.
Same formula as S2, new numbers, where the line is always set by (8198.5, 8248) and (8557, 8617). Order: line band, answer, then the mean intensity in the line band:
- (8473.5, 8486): -0.4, 4.9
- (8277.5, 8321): -4.8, 5.3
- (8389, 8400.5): -0.5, 4.96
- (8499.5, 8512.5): 0.8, 4.47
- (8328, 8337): -0.4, 4.99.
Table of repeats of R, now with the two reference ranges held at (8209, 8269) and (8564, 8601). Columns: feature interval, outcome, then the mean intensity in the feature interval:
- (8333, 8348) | -0.2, 4.83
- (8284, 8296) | -2.2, 5.61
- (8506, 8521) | 2.2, 4.08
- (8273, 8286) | -1.7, 5.36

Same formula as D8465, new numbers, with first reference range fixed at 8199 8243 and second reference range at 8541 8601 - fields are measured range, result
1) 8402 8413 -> -1.21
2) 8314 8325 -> -0.59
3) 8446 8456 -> -0.28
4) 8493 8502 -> 0.19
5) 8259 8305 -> -3.85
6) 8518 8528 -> 1.29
